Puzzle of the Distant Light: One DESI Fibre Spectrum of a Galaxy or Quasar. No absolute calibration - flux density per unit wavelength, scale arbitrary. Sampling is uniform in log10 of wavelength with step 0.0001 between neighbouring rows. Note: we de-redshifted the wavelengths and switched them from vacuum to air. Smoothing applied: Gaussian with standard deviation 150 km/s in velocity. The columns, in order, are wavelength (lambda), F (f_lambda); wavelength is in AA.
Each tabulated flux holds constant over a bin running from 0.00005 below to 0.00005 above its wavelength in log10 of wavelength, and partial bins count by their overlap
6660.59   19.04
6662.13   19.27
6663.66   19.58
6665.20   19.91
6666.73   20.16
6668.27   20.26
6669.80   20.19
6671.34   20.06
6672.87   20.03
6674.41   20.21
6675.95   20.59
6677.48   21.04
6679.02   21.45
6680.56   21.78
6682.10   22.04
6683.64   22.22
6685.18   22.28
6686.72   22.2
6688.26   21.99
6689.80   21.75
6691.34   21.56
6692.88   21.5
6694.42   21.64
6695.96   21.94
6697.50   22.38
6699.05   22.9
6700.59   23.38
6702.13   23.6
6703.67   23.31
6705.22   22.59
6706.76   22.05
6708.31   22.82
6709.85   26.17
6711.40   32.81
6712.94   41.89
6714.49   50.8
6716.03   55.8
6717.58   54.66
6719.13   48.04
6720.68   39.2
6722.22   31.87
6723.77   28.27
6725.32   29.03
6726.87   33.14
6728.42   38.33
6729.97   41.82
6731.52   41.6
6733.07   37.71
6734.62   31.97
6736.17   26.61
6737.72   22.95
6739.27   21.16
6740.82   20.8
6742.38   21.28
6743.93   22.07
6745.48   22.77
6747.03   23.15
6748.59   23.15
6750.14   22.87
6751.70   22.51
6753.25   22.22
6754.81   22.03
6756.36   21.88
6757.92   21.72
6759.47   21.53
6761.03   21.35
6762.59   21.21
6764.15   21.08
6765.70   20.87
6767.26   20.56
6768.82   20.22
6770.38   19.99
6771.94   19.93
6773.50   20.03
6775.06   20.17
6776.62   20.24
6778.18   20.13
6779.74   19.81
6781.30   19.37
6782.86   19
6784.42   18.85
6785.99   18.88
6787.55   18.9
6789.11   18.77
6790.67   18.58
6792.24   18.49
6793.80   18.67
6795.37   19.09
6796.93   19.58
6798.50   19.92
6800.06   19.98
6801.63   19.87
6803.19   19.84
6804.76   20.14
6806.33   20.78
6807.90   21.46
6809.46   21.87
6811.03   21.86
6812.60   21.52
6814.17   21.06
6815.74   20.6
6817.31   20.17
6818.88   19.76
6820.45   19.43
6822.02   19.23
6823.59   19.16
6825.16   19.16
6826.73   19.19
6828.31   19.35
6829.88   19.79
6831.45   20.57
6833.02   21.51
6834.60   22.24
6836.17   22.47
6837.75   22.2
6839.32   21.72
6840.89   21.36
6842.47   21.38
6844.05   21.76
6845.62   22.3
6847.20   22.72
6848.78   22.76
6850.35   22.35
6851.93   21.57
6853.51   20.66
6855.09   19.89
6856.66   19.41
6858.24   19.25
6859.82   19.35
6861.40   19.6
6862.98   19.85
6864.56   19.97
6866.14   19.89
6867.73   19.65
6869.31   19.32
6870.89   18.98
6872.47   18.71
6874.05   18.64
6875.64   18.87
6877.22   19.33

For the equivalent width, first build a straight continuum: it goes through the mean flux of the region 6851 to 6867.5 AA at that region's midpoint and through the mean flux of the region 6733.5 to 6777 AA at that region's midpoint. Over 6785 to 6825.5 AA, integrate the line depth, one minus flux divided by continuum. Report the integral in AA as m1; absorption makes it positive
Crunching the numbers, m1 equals 2.3 AA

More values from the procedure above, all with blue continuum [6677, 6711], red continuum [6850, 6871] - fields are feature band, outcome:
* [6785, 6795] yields 1.10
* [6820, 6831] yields 0.61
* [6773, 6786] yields 0.96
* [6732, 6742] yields -2.38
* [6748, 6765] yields -0.30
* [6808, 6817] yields -0.27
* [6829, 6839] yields -0.54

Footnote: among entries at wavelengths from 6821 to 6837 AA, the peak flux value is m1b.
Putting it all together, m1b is 22.47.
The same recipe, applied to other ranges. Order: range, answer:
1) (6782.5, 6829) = 21.87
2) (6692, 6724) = 55.8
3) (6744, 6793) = 23.15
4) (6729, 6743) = 41.82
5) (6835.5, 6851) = 22.76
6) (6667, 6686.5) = 22.28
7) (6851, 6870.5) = 21.57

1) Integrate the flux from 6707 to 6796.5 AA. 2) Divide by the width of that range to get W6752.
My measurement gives 26.2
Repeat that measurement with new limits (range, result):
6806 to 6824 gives 20.6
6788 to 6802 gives 19.2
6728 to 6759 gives 26.2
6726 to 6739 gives 33.7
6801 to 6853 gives 20.9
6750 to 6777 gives 21.1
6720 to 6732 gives 35.2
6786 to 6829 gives 19.9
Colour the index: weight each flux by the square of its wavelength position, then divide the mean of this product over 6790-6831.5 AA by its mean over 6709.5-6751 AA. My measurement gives 0.62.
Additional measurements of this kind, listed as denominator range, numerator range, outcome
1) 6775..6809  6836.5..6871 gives 1.08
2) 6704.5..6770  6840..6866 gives 0.75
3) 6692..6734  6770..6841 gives 0.63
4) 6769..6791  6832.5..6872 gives 1.09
